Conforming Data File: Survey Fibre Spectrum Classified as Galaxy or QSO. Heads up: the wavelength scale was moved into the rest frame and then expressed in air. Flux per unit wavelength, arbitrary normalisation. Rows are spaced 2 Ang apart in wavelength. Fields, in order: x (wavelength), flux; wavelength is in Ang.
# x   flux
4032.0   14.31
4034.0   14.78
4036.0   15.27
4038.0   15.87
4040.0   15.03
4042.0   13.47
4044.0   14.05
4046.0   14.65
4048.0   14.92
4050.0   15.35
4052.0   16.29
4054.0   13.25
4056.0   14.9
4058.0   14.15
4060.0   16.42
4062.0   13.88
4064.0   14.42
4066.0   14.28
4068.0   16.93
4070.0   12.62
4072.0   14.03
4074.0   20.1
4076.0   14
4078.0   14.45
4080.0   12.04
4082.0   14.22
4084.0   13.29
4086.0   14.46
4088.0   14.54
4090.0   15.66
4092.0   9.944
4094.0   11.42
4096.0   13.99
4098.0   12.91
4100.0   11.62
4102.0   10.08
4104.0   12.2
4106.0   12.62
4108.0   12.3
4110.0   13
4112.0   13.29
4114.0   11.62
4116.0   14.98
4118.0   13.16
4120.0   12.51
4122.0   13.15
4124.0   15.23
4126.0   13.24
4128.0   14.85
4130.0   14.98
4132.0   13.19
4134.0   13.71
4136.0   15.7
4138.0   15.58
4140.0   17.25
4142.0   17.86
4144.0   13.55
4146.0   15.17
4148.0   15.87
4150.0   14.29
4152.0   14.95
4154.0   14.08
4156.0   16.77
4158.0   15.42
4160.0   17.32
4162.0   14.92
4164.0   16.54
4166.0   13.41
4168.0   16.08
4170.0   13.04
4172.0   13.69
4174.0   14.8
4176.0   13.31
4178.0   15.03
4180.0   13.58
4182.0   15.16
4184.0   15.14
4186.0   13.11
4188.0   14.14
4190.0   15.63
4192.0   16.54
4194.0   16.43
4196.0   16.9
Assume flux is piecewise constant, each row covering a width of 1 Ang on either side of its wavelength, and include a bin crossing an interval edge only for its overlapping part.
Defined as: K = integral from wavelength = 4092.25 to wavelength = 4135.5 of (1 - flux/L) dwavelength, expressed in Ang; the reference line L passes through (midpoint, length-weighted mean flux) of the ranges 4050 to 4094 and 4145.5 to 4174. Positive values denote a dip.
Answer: 5.1 Ang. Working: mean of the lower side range 14.4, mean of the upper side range 15.1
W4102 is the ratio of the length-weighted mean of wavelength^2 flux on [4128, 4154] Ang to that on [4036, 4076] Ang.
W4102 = 1.05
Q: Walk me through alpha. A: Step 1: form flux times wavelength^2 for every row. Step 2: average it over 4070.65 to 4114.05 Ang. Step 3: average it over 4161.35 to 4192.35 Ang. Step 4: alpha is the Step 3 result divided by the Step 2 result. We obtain 1.14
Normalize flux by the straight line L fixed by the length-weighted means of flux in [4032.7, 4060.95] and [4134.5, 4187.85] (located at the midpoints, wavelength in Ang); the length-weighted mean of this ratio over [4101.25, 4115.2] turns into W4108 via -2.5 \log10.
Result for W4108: 0.22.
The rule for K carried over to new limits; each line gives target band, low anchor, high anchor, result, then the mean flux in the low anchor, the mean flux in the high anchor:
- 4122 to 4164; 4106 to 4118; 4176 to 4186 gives -4.70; 13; 14.4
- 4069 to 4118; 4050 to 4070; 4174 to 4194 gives 5.00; 14.9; 14.7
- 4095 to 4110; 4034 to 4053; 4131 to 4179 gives 2.72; 15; 15.1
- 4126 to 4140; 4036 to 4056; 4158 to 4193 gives 0.05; 14.8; 14.8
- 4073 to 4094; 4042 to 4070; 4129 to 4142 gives 1.12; 14.8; 15.3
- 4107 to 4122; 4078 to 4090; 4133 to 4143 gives 2.11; 13.9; 16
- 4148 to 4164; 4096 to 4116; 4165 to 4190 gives -2.08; 12.4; 14.3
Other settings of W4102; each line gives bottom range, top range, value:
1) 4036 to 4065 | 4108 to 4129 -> 0.94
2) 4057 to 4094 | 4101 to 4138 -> 0.95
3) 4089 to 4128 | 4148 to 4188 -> 1.18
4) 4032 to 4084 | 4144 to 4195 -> 1.07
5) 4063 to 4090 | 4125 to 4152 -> 1.06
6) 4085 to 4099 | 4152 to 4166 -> 1.21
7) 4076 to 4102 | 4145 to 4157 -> 1.19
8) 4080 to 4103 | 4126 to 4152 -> 1.20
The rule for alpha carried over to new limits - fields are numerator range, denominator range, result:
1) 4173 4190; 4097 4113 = 1.22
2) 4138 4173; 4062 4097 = 1.12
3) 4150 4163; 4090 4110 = 1.31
